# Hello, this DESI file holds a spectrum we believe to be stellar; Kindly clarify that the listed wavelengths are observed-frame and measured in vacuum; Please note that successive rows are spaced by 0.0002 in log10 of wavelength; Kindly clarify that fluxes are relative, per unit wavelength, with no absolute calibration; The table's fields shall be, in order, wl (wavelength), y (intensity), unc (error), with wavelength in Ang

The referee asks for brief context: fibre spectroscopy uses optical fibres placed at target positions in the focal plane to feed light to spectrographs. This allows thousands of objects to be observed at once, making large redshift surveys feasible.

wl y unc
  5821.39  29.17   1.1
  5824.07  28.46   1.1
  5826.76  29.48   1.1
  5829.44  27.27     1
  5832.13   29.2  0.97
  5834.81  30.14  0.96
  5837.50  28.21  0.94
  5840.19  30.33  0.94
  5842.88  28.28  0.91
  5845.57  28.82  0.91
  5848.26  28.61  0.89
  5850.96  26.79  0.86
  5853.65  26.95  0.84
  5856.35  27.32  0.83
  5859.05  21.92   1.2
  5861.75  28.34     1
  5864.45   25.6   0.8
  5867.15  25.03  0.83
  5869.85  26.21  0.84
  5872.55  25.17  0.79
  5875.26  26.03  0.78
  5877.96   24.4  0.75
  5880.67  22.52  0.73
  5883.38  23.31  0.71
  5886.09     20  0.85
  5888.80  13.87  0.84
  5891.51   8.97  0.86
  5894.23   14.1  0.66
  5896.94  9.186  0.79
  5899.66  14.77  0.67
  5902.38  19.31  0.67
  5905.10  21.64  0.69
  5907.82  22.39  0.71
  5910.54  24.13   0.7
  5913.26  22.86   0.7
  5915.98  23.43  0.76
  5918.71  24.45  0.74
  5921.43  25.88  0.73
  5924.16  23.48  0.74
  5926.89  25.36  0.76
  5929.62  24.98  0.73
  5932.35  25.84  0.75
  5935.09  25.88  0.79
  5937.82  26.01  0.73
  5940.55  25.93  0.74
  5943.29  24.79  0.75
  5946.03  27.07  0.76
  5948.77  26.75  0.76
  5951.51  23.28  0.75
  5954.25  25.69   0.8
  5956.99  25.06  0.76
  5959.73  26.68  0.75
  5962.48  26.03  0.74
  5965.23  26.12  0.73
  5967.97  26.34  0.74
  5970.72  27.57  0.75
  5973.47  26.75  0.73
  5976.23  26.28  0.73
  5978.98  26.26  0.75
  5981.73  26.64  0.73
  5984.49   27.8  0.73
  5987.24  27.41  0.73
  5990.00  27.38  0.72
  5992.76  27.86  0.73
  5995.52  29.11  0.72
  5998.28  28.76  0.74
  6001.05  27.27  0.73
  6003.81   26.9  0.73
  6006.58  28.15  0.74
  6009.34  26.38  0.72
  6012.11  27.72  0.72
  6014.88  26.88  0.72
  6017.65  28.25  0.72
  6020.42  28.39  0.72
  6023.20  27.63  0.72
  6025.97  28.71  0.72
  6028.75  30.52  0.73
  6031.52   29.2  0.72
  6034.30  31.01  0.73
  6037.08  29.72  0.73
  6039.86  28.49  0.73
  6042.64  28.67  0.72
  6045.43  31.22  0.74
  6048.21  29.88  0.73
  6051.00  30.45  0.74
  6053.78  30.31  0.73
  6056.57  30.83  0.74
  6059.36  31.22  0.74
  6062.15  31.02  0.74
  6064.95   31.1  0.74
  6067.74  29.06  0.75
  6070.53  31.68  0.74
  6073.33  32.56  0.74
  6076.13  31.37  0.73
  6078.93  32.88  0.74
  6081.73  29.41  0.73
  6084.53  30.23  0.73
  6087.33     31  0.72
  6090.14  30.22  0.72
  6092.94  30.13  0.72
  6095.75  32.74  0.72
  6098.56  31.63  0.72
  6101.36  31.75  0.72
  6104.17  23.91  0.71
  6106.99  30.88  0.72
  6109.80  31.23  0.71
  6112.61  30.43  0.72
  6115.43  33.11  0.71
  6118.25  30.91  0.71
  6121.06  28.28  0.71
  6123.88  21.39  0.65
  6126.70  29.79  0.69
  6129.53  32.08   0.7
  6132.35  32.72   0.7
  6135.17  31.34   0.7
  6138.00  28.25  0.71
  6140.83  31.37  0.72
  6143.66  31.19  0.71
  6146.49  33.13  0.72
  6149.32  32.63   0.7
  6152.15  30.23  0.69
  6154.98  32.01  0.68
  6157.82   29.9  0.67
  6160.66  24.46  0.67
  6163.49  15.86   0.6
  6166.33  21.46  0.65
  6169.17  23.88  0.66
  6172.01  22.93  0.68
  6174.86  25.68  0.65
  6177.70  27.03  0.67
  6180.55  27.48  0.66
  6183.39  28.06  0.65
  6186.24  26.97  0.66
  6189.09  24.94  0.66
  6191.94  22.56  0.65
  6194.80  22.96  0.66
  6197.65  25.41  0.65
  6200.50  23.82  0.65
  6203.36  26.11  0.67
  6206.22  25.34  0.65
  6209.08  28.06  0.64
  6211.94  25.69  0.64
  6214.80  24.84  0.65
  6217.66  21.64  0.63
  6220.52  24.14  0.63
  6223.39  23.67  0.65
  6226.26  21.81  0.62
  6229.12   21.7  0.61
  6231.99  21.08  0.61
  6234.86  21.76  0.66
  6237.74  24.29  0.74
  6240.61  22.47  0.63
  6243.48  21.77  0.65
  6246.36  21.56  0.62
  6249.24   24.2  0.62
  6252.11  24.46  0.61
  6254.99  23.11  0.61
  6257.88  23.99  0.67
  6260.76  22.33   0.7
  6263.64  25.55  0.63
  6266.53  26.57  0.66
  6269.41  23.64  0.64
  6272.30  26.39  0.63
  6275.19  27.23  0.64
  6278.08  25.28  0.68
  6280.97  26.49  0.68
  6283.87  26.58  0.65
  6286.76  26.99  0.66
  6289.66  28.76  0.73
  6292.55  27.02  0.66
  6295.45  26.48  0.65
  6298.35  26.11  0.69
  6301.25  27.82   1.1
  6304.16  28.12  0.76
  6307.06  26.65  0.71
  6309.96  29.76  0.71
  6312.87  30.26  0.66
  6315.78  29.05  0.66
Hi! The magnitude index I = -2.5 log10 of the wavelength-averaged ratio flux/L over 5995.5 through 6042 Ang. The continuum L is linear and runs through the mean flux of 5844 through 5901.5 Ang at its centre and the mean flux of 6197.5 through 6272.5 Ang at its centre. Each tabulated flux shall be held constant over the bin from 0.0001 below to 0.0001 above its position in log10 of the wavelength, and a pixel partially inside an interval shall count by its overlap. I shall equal -0.23 mag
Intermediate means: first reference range 22.3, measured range 28.4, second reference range 23.8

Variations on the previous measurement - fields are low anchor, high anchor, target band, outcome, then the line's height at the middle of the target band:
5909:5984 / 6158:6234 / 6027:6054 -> -0.19 mag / 25.1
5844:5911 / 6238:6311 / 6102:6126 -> -0.19 mag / 24.2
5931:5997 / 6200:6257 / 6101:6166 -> -0.19 mag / 24.6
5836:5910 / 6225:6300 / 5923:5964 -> -0.10 mag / 23.2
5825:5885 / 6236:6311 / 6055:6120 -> -0.18 mag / 26.1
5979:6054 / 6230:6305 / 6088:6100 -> -0.14 mag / 27.4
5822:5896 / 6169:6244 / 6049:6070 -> -0.24 mag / 24.6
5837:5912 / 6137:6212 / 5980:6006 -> -0.14 mag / 24.3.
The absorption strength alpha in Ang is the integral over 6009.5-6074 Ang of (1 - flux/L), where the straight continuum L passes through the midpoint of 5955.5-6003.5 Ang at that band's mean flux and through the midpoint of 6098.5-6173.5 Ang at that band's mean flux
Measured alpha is -4.60 Ang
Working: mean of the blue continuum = 27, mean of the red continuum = 28.7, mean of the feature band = 29.7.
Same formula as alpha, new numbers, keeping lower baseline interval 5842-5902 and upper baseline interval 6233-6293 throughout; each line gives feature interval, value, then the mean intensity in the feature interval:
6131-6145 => -4.07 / 31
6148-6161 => -3.33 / 30.3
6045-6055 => -2.95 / 30.4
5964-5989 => -4.08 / 26.8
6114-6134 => -4.90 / 29.8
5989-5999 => -2.21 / 28.3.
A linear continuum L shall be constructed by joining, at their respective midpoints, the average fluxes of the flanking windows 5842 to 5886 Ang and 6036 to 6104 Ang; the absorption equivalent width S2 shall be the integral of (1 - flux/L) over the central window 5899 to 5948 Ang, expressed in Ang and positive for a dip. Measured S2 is 5.8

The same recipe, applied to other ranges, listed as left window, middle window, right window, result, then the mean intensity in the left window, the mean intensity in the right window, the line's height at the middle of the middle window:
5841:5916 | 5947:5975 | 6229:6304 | -3.7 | 22.5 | 24.9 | 23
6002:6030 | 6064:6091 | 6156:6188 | -4.2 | 27.9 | 25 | 26.8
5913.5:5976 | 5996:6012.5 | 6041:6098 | 0.3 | 25.6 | 30.8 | 28.1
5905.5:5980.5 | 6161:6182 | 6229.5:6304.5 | 1.3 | 25.3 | 24.9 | 25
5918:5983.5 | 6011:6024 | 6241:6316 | -1.0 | 25.8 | 25.9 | 25.8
